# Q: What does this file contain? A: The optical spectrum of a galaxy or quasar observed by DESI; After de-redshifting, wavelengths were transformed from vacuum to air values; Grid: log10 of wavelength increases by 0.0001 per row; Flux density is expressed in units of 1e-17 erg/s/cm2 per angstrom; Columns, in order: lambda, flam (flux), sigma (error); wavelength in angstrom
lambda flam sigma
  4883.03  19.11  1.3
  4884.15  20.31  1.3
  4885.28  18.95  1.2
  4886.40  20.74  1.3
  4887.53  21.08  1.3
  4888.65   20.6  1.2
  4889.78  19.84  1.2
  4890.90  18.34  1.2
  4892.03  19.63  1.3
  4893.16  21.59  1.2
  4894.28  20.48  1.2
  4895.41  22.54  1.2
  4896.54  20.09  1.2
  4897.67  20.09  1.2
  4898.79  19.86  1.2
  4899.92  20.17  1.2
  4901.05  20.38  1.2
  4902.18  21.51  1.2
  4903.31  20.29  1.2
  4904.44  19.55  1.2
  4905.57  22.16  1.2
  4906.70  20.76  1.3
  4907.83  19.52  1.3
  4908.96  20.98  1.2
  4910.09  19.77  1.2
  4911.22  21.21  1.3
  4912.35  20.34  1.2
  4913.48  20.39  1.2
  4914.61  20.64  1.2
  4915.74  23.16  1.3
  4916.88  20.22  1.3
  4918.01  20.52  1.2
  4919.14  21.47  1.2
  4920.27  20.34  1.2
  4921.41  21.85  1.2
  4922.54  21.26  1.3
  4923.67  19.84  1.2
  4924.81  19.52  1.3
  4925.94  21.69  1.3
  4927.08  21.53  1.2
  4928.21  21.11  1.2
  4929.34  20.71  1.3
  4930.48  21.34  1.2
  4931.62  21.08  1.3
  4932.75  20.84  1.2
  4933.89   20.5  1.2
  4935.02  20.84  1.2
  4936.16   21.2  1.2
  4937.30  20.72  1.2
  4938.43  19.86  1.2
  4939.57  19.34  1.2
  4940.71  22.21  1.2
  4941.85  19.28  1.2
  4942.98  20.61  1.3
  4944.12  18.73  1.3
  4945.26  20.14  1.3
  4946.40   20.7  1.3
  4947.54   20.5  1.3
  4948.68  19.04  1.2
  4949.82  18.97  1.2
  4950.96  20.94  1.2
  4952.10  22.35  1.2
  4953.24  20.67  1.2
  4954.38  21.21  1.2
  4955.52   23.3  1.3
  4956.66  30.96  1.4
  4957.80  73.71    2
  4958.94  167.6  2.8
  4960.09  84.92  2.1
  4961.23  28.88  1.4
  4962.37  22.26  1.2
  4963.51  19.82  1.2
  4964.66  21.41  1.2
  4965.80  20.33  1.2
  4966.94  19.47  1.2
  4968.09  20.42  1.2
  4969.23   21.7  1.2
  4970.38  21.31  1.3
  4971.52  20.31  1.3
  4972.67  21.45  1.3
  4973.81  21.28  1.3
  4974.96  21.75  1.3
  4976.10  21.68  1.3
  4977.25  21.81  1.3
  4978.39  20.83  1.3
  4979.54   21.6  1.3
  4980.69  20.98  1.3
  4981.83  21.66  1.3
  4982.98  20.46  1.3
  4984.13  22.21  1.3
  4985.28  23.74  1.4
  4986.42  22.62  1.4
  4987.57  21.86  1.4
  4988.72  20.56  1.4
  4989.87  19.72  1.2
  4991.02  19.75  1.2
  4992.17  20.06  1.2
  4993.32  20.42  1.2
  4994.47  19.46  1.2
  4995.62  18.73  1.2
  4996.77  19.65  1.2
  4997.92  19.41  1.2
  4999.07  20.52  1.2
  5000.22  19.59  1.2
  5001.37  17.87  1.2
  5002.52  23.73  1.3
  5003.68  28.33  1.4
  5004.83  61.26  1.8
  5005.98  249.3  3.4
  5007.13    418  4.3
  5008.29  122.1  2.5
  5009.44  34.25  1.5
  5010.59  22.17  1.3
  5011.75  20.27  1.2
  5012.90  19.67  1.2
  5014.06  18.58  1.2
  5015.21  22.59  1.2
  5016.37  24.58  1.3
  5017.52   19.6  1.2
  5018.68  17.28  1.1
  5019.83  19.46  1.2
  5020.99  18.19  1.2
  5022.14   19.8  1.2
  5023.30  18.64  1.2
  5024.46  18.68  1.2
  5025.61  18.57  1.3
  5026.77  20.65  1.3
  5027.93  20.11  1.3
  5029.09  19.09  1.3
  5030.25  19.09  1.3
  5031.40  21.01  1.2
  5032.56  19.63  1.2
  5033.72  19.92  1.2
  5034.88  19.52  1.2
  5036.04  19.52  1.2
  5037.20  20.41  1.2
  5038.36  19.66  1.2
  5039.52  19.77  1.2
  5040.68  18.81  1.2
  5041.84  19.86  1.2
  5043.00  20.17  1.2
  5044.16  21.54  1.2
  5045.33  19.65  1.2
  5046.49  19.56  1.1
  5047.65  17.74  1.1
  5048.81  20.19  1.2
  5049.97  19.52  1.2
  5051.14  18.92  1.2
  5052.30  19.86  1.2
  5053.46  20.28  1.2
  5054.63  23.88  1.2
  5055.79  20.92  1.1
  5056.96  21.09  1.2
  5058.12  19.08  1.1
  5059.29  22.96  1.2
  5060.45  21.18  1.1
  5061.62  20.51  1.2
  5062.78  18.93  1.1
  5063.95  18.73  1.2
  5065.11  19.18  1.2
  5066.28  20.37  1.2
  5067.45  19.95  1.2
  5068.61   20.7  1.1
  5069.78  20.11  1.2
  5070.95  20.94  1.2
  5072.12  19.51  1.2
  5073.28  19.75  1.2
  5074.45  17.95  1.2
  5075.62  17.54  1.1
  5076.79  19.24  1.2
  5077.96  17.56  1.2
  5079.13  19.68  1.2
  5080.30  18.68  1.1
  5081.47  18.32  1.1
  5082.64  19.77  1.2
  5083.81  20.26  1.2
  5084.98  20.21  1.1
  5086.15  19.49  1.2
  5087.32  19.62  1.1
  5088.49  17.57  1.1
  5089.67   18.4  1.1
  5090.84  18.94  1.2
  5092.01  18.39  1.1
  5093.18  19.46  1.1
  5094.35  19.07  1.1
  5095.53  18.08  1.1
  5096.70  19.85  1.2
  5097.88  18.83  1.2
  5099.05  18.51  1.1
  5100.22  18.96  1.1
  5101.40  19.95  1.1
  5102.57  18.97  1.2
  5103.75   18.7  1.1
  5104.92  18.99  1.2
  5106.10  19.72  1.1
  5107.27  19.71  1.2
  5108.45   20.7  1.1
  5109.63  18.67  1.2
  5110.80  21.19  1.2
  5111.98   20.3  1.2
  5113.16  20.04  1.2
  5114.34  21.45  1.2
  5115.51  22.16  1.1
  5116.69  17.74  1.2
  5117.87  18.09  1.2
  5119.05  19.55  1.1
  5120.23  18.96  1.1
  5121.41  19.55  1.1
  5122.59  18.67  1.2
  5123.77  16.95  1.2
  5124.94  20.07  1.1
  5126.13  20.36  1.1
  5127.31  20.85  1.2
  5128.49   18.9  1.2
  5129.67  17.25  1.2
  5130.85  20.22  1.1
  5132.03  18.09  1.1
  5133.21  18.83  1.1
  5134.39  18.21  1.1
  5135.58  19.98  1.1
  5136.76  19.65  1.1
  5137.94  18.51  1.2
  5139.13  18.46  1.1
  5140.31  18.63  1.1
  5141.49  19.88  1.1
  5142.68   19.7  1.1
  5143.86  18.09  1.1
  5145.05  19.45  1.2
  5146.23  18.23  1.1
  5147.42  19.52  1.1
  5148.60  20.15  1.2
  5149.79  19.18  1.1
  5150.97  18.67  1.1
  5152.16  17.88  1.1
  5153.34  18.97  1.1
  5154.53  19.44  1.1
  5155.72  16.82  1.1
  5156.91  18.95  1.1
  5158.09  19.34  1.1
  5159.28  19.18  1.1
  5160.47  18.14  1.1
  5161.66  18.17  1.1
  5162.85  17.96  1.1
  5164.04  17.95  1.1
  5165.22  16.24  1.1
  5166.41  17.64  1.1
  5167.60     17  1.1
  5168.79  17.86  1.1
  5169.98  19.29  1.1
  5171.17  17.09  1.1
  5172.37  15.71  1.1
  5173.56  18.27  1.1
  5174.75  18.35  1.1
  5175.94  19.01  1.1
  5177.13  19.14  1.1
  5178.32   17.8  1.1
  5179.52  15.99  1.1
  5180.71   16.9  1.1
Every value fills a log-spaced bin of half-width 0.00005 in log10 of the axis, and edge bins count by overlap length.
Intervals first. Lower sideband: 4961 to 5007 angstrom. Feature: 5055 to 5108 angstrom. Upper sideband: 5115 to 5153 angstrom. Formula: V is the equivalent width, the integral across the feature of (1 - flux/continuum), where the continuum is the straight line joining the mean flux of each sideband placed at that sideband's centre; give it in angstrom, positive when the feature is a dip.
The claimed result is 9.1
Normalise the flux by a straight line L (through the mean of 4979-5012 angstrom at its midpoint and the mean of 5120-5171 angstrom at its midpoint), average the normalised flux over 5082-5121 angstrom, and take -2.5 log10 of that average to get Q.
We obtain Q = 0.37 mag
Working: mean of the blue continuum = 48.3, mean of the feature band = 19.4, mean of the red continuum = 18.7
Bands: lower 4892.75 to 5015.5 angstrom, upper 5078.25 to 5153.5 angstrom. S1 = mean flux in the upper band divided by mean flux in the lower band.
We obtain 0.6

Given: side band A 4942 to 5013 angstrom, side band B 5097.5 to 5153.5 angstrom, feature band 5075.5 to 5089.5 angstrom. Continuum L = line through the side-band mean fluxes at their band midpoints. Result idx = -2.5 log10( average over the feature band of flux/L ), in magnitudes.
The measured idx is 0.28 mag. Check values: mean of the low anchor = 38.1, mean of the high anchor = 19.3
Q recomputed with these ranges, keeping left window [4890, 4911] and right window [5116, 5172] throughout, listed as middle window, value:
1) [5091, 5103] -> 0.00 mag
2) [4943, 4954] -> -0.01 mag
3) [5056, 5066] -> -0.05 mag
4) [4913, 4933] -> -0.04 mag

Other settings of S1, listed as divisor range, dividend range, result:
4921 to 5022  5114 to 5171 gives 0.57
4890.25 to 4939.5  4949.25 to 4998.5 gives 1.33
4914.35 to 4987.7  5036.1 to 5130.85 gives 0.77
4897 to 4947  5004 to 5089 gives 1.48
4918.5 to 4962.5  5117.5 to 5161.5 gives 0.68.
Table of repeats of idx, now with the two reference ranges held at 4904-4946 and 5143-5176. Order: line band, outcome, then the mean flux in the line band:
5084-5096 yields 0.00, 19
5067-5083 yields 0.00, 19.3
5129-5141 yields -0.01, 18.8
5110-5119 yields -0.07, 20.1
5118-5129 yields -0.03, 19.3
